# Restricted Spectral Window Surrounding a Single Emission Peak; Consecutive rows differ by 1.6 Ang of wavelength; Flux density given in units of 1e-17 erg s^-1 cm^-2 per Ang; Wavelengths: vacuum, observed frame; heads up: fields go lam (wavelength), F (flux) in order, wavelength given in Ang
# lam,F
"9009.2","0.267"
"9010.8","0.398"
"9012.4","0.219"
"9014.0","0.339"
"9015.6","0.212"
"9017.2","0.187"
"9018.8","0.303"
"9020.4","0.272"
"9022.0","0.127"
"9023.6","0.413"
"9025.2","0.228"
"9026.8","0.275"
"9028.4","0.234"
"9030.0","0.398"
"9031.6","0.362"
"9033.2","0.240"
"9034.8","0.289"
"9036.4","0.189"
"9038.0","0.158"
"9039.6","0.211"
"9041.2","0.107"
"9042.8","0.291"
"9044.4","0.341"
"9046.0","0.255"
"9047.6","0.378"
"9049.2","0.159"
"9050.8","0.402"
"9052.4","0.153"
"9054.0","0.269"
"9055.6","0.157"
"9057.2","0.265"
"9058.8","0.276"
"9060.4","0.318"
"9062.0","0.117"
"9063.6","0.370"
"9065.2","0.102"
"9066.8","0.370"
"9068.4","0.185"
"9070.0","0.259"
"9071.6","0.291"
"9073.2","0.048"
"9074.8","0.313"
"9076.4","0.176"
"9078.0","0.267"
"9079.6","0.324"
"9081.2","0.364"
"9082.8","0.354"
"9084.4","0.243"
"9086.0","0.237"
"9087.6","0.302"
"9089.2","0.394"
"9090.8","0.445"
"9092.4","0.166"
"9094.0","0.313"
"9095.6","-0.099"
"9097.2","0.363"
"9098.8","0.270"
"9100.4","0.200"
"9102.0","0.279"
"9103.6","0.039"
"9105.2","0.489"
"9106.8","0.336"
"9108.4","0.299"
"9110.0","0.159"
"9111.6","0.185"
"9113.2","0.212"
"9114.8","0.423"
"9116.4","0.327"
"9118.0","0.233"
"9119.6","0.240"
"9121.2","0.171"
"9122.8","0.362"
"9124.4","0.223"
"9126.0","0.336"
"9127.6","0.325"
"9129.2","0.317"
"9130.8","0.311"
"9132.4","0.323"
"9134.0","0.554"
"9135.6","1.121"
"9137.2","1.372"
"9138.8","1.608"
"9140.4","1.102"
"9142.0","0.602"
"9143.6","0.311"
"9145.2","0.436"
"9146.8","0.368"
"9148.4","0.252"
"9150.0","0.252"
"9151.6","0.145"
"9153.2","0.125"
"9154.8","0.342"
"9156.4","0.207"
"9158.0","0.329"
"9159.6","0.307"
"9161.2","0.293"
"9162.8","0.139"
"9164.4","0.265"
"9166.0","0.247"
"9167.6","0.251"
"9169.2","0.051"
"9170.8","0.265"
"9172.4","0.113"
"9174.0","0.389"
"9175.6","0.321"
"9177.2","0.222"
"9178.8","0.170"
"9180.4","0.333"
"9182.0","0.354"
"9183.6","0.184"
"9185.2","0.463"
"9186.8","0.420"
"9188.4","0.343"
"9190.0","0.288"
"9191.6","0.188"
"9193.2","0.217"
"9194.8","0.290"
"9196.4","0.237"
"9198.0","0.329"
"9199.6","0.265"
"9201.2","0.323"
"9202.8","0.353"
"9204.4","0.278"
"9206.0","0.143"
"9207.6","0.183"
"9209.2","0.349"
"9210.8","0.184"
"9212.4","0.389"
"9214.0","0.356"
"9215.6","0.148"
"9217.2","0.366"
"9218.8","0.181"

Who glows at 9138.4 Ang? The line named Hgamma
